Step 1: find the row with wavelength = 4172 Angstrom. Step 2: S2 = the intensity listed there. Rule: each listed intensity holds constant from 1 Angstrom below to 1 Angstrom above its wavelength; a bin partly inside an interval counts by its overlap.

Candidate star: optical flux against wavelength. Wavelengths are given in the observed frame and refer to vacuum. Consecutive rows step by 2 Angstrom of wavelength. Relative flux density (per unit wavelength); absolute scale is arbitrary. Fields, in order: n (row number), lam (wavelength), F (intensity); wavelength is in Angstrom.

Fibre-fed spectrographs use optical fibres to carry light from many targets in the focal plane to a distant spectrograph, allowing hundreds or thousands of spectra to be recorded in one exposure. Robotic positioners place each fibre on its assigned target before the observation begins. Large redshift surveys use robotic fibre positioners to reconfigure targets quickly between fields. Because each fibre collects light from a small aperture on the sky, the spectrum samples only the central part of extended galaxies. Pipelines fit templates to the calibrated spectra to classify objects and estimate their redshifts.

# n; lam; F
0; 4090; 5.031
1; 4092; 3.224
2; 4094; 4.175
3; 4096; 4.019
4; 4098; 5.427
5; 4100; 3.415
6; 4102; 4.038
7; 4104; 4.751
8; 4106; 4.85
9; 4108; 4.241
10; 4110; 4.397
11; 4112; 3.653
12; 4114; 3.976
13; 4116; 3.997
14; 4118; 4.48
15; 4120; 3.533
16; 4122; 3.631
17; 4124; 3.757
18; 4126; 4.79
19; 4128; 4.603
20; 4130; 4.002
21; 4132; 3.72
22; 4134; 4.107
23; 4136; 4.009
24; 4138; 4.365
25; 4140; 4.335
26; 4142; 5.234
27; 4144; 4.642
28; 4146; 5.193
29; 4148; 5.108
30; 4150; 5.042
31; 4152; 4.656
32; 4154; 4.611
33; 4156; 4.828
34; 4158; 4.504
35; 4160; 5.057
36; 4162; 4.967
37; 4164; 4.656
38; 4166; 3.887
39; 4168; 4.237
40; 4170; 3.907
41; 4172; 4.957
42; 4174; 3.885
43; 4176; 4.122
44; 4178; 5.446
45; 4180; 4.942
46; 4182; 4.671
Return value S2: 4.957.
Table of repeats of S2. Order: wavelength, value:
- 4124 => 3.757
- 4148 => 5.108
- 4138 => 4.365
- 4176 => 4.122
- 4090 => 5.031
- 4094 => 4.175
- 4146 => 5.193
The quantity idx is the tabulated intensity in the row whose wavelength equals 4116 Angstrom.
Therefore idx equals 3.997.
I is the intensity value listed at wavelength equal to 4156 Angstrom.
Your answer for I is 4.828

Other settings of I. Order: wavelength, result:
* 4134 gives 4.107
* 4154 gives 4.611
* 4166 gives 3.887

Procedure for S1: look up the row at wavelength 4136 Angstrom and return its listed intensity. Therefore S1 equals 4.009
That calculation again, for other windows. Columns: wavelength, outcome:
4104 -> 4.751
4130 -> 4.002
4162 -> 4.967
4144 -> 4.642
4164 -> 4.656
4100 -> 3.415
